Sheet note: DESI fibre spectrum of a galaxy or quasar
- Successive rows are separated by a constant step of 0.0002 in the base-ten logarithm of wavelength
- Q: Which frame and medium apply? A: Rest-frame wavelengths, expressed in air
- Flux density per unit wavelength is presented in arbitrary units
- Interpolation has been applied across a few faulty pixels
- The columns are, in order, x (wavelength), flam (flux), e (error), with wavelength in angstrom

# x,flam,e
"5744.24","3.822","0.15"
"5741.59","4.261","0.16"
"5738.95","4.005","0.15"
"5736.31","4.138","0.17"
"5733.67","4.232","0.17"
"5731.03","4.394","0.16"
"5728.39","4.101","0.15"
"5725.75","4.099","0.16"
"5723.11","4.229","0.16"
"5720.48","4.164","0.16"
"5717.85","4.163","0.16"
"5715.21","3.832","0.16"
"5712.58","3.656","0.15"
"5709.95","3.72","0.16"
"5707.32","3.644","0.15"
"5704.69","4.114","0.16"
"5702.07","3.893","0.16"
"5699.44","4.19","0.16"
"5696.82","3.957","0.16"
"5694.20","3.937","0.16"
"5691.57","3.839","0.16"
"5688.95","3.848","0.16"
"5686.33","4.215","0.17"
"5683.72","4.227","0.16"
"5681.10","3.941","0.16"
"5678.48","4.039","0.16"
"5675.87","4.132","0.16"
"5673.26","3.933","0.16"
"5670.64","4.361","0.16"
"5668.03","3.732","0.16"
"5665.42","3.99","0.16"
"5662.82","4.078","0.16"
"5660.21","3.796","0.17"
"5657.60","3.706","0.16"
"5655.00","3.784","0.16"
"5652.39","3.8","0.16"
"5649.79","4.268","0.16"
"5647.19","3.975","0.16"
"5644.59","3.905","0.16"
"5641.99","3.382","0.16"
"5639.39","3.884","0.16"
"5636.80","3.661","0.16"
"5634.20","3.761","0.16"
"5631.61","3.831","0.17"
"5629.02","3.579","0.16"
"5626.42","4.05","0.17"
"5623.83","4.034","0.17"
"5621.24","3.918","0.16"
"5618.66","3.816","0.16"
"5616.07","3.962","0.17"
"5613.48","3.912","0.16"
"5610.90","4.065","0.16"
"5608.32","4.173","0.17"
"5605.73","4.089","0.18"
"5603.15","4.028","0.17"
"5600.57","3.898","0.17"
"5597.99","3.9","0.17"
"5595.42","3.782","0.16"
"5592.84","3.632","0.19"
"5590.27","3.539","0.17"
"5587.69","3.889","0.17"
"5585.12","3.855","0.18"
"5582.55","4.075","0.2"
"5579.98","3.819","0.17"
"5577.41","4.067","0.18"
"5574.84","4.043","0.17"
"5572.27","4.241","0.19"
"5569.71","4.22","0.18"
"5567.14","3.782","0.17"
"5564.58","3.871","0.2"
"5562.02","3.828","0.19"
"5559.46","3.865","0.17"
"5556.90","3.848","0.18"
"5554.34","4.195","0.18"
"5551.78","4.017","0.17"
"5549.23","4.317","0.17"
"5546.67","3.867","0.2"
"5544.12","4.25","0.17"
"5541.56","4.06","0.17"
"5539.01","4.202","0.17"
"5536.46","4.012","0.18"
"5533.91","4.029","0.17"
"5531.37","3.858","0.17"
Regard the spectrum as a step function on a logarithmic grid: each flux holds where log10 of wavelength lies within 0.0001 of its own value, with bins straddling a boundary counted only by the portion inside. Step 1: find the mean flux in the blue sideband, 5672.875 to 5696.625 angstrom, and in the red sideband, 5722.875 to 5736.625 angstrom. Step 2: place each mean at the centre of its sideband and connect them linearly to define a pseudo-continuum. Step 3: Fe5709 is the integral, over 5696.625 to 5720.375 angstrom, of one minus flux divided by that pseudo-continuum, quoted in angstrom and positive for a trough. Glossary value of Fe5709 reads 1.11 angstrom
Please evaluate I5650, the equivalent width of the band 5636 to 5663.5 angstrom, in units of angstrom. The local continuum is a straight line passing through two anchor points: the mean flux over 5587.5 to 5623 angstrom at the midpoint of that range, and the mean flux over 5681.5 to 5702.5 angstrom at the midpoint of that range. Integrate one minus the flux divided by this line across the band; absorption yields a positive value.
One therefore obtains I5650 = 0.85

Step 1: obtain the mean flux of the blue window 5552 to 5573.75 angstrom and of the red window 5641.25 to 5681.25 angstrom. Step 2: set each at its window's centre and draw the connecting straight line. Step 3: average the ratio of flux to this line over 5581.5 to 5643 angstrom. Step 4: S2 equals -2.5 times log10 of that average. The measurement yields 0.03 mag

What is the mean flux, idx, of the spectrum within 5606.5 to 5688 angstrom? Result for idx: 3.93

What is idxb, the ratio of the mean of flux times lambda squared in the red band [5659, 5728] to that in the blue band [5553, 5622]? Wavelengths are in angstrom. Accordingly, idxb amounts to 1.05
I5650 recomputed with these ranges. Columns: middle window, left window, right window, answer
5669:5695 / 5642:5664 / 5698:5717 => -1.1 angstrom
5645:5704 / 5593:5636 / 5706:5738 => -0.1 angstrom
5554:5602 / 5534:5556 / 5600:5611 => 2.0 angstrom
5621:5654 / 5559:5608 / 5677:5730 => 0.9 angstrom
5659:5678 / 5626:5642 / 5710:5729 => -0.8 angstrom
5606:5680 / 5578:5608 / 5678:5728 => 0.2 angstrom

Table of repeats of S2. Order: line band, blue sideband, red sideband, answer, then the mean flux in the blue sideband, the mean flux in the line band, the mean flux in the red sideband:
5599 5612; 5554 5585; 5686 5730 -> -0.02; 3.98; 4.05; 3.97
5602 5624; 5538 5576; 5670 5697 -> 0.01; 4.04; 4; 4.03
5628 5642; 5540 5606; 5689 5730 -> 0.07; 3.96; 3.71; 3.97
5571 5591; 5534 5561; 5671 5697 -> 0.03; 4.06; 3.95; 4.02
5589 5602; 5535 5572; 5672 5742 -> 0.08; 4.03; 3.76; 4.03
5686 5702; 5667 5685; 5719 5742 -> 0.03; 4.06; 3.97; 4.18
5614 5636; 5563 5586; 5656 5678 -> 0.03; 4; 3.86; 3.97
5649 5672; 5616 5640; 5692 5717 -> -0.02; 3.84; 3.94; 3.88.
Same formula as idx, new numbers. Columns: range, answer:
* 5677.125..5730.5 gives 4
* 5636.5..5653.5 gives 3.85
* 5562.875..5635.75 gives 3.92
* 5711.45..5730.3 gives 4.05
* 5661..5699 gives 4.02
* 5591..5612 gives 3.93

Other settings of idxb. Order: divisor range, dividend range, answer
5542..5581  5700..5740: 1.06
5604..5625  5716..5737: 1.09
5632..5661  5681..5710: 1.06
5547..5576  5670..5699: 1.05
